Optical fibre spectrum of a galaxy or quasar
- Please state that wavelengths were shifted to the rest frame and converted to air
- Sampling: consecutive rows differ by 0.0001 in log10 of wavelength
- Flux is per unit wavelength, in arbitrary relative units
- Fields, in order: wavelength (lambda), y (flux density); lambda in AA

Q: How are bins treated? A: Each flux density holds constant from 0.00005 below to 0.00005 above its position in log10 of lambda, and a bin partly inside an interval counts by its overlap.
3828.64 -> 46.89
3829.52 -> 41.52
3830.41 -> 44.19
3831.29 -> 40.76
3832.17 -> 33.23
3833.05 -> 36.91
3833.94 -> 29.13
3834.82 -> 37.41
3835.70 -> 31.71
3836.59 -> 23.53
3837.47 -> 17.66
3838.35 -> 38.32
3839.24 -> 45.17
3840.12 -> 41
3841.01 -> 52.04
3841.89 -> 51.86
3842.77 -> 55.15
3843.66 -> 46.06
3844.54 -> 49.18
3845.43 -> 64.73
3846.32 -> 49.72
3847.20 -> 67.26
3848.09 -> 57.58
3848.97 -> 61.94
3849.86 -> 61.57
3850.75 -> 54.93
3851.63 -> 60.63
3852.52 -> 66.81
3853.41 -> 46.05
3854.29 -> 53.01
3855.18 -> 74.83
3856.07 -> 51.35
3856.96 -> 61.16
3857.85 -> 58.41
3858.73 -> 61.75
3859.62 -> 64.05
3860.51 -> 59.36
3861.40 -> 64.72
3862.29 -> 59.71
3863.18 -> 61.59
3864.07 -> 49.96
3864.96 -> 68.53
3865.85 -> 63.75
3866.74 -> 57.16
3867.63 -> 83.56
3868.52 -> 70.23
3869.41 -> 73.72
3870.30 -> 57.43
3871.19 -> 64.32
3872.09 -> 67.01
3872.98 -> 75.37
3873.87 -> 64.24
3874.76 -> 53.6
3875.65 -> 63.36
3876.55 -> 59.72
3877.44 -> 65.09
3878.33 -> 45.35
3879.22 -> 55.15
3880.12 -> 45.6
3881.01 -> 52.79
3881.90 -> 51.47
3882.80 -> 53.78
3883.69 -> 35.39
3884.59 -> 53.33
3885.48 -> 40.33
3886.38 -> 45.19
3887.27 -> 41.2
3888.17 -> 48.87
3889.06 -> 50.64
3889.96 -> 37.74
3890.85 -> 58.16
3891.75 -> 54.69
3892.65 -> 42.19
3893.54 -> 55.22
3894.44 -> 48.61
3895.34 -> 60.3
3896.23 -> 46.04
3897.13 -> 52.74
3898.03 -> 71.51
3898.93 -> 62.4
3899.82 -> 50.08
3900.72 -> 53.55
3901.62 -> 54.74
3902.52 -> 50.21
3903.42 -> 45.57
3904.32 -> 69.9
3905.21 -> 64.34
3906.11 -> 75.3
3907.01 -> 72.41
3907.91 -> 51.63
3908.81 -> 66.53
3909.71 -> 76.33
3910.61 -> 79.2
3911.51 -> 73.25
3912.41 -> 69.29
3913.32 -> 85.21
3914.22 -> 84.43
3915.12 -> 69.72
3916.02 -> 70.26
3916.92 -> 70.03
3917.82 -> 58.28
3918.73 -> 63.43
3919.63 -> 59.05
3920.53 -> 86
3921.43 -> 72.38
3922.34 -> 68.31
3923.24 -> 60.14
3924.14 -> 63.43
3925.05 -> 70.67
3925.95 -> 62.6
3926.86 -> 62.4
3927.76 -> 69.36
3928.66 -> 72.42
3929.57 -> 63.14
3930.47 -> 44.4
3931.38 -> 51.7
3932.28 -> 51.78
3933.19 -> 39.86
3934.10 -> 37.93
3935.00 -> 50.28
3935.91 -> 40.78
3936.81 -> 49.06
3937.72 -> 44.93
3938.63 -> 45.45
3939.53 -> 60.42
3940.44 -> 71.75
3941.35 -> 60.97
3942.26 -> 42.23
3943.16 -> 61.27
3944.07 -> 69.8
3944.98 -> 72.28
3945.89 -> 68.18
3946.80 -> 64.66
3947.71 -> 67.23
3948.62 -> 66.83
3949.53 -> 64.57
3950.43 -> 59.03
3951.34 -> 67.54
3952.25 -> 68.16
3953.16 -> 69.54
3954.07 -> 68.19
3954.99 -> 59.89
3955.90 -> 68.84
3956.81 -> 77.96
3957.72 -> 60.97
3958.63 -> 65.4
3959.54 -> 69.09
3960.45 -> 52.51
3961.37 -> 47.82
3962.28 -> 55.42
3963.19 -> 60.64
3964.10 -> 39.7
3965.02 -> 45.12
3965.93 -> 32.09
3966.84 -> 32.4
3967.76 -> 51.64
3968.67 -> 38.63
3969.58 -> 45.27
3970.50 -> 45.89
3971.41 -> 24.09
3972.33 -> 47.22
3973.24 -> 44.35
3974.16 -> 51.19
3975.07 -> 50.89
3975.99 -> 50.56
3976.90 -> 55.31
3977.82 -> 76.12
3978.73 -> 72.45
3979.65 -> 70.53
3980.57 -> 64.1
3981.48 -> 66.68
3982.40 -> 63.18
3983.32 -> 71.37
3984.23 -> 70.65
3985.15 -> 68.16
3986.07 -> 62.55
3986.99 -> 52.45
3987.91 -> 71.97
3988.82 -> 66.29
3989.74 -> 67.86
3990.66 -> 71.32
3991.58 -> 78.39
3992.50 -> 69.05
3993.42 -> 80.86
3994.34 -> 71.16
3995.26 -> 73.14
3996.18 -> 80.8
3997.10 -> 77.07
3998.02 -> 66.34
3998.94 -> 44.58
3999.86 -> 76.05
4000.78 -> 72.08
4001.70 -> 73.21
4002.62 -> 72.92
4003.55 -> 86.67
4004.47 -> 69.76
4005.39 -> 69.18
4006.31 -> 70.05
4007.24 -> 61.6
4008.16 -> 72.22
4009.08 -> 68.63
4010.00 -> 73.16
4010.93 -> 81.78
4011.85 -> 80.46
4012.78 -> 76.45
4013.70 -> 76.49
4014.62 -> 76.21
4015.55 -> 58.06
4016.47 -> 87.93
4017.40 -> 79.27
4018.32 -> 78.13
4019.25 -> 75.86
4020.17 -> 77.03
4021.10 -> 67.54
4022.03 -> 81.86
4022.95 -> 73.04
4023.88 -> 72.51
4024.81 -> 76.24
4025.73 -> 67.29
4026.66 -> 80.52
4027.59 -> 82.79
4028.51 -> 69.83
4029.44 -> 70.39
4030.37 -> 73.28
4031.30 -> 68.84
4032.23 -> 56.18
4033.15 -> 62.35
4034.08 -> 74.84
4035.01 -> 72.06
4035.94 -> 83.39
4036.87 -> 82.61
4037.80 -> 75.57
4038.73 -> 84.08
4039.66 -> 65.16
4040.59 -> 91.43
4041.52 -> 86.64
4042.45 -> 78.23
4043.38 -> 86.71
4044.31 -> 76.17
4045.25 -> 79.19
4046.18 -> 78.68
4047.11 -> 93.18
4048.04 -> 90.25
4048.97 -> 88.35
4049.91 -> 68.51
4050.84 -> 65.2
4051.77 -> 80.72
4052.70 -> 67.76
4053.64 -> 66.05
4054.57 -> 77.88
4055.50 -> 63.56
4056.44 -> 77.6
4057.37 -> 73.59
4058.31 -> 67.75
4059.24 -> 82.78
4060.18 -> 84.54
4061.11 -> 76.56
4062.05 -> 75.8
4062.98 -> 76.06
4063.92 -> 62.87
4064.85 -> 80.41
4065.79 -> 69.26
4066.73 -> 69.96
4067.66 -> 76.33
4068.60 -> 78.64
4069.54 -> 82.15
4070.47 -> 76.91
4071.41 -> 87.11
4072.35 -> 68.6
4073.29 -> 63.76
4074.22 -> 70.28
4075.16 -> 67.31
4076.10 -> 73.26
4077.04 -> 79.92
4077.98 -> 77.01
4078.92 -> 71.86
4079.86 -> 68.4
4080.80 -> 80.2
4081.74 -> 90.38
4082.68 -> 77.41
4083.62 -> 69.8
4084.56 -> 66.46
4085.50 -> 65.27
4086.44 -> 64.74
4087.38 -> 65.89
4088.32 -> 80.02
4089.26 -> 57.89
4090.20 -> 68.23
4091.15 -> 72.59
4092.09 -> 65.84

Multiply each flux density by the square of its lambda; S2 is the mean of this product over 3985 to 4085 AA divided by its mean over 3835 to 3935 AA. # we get 1.4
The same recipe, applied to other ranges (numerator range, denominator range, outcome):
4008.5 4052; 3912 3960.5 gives 1.27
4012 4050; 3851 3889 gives 1.43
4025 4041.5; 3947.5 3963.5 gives 1.21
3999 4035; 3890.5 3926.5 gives 1.21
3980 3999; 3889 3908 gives 1.29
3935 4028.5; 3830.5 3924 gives 1.19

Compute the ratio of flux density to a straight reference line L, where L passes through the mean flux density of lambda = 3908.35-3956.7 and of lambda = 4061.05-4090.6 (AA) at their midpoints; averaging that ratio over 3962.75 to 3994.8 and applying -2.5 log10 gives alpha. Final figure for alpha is 0.152 mag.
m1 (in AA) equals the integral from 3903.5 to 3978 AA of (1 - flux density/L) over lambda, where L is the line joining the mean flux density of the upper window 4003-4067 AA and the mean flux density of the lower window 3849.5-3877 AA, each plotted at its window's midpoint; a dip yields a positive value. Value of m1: 8.9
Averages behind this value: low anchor 62.3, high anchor 75.3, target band 59.8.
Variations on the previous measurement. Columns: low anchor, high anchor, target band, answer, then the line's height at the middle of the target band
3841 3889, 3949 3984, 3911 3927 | -3.43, 57.3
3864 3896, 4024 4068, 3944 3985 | 4.59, 66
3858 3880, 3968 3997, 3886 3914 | 1.65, 62.4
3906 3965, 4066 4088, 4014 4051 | -3.34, 70.1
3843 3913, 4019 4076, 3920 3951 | 2.05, 64.2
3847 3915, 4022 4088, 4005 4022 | -0.66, 71.3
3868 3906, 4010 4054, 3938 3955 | 0.11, 63.9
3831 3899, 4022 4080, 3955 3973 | 3.98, 65.2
